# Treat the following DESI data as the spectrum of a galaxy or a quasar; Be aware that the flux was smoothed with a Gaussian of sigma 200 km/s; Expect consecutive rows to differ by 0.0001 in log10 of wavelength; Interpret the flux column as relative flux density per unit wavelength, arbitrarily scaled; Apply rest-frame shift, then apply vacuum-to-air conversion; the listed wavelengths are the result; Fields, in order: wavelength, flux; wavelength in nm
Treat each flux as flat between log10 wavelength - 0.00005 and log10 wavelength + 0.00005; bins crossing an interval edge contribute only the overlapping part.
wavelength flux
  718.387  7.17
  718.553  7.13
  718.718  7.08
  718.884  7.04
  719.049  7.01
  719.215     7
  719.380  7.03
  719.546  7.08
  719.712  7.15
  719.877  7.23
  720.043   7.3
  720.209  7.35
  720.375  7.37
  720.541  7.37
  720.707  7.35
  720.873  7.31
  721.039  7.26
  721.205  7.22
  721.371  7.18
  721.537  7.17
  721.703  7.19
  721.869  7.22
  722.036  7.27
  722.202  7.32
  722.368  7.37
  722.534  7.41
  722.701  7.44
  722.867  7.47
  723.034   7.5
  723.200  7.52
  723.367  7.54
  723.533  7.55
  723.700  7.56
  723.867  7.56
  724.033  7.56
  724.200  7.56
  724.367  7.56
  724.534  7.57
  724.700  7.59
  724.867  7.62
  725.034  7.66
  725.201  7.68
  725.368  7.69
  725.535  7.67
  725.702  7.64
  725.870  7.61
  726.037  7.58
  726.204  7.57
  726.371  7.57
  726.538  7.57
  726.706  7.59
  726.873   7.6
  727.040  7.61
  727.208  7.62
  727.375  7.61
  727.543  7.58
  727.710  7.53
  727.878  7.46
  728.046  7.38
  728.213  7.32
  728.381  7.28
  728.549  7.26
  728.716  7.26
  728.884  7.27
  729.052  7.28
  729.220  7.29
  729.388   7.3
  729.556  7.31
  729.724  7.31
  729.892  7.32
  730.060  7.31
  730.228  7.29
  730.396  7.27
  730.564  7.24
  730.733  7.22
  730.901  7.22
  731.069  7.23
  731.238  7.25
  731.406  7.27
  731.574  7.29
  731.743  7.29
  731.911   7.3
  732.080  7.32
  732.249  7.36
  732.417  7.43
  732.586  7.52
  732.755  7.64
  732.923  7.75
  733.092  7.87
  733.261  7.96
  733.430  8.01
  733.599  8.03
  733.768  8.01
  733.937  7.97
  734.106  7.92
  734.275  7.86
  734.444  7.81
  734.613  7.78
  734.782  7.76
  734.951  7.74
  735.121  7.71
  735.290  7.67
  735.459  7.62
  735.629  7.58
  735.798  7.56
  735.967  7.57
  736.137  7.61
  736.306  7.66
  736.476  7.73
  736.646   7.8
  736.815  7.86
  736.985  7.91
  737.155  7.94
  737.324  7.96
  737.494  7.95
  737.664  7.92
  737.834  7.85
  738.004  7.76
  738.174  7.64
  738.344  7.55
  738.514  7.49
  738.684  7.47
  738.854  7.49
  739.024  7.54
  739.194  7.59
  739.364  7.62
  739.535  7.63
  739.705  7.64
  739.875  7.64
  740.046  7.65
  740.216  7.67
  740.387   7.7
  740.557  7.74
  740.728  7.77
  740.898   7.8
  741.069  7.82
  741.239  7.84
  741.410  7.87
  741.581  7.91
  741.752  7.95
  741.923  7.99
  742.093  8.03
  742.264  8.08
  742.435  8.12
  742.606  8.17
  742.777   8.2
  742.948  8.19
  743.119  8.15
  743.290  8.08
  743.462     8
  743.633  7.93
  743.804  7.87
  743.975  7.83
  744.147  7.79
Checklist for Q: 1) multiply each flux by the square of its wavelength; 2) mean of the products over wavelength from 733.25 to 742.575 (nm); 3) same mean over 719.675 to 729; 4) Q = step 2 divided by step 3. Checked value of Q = 1.08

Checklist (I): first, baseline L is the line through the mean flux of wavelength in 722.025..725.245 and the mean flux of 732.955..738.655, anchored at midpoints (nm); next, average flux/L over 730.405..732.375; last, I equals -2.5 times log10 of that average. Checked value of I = 0.06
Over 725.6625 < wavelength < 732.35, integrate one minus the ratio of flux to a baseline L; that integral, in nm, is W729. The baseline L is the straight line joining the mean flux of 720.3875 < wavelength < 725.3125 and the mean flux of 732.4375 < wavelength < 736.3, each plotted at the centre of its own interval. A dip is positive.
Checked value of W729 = 0.195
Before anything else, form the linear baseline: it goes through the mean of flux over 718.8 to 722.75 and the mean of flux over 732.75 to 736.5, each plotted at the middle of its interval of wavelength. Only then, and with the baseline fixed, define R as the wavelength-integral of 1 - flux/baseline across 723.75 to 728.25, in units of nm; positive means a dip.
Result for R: -0.085 nm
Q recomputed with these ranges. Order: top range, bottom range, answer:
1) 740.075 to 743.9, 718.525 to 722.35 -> 1.17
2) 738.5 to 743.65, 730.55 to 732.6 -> 1.10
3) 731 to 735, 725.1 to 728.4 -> 1.03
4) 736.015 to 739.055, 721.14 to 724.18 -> 1.09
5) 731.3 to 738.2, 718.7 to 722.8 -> 1.11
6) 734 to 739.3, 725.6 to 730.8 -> 1.06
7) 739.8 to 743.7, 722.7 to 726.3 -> 1.10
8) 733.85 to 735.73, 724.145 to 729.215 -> 1.06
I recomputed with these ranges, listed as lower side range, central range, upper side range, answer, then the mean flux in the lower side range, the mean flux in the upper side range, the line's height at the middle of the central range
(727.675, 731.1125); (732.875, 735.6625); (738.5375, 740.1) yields -0.06 mag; 7.3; 7.58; 7.44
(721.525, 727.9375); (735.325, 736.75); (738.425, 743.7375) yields 0.01 mag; 7.53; 7.83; 7.74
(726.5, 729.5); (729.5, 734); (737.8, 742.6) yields 0.01 mag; 7.43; 7.75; 7.53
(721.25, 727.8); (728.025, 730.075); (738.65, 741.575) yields 0.04 mag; 7.51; 7.69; 7.56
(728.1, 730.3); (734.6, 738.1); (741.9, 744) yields -0.01 mag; 7.3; 8.06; 7.69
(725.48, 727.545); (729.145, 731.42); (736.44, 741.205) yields 0.05 mag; 7.6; 7.72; 7.64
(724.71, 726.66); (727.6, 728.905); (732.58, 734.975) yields 0.05 mag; 7.62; 7.86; 7.69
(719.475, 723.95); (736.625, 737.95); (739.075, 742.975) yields -0.02 mag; 7.34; 7.85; 7.75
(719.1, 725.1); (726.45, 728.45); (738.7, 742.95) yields 0.00 mag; 7.37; 7.81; 7.5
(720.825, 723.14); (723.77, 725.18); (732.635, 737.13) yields -0.03 mag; 7.31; 7.78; 7.4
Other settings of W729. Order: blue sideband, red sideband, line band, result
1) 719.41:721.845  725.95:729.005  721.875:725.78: -0.092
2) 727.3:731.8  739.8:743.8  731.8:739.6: -0.090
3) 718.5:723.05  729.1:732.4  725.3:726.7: -0.067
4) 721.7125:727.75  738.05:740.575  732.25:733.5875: -0.028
